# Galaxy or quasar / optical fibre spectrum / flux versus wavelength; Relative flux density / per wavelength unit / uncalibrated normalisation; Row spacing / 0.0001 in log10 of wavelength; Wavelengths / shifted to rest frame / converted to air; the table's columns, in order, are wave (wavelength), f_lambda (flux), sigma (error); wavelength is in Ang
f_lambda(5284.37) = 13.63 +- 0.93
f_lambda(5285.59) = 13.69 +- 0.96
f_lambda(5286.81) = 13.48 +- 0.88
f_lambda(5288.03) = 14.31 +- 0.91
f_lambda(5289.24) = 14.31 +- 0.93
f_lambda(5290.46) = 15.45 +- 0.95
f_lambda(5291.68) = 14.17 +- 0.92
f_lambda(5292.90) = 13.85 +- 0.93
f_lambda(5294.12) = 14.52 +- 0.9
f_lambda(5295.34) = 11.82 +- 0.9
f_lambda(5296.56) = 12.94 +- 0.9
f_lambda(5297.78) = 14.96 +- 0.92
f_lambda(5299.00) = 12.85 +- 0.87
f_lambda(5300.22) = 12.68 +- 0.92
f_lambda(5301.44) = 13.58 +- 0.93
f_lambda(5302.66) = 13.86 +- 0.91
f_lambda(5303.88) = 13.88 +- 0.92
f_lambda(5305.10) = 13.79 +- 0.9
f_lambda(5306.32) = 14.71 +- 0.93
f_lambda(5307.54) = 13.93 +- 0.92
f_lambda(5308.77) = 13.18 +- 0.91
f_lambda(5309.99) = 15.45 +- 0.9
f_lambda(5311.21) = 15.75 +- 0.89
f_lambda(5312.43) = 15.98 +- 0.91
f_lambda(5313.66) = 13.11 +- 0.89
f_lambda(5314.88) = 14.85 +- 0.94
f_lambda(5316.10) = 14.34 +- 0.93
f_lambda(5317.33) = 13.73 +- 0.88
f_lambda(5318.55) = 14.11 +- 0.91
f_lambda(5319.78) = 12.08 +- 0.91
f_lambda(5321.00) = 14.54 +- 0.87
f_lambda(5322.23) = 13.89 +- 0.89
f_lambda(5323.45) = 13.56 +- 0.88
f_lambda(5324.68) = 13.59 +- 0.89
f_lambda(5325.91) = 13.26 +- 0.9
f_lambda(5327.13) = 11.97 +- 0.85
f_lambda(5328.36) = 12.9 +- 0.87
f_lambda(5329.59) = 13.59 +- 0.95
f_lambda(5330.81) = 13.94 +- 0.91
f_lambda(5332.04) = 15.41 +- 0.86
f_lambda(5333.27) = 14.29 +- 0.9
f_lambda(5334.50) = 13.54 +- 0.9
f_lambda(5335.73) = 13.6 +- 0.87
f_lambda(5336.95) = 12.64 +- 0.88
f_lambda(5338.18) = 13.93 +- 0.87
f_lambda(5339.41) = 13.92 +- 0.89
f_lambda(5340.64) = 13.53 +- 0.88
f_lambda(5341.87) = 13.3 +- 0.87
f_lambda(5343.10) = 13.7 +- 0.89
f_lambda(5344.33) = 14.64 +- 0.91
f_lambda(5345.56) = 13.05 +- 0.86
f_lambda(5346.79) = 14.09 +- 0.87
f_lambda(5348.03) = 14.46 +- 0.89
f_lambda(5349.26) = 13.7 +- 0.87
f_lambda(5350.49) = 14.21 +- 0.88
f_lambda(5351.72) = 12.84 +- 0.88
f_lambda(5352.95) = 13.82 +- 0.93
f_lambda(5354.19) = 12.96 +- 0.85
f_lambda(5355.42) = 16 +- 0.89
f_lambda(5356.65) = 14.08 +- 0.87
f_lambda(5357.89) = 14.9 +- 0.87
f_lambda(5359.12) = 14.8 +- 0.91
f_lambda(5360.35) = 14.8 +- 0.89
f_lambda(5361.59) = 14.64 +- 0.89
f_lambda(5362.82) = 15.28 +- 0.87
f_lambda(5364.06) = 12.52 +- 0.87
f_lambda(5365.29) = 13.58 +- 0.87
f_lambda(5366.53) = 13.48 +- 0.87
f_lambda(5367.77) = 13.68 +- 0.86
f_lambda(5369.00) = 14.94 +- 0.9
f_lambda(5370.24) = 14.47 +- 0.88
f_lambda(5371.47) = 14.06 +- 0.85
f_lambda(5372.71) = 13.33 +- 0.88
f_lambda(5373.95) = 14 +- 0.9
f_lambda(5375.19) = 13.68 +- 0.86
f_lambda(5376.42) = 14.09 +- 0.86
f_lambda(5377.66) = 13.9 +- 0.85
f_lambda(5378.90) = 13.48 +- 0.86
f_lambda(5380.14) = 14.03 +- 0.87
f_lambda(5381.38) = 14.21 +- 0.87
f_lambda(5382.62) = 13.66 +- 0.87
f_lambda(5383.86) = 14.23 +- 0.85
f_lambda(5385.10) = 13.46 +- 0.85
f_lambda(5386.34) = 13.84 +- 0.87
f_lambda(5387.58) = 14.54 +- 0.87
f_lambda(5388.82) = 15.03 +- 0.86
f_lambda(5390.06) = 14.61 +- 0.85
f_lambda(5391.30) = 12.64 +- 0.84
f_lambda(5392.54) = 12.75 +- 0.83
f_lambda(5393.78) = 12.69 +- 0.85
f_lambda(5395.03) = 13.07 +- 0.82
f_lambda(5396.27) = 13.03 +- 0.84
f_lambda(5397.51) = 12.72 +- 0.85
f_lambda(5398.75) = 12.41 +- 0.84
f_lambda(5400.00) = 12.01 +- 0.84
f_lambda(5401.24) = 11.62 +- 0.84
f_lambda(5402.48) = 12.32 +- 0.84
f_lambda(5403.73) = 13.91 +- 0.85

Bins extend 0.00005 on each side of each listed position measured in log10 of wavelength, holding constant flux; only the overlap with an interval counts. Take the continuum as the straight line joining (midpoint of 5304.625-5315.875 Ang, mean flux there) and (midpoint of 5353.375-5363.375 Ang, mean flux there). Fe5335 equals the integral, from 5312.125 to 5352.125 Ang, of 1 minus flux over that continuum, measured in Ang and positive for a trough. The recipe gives 2.3 Ang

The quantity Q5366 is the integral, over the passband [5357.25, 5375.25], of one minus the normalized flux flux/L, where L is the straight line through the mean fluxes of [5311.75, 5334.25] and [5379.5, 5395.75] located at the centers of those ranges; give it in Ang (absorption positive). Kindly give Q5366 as -0.50 Ang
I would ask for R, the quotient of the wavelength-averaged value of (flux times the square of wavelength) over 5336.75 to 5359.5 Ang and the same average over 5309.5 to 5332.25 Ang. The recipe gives 1.01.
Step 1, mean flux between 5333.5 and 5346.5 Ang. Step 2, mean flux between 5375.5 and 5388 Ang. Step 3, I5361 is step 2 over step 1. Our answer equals 1.02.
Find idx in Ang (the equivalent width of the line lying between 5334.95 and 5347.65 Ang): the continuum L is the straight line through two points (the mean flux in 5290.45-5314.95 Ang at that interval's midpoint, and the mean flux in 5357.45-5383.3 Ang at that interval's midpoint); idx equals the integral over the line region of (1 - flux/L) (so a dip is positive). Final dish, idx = 0.35 Ang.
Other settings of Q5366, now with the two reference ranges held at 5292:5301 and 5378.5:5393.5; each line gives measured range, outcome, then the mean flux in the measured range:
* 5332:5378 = -0.9 Ang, 14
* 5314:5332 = -0.2 Ang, 13.6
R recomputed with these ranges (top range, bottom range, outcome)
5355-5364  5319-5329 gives 1.13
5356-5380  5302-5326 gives 1.02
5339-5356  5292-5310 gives 1.03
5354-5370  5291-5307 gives 1.07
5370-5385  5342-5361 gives 0.99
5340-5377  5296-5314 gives 1.02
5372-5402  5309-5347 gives 0.99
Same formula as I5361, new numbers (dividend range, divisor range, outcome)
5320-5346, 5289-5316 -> 0.97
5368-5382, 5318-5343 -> 1.03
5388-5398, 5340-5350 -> 0.97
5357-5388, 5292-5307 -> 1.03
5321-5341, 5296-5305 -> 1.00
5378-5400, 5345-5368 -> 0.96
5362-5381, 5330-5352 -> 1.01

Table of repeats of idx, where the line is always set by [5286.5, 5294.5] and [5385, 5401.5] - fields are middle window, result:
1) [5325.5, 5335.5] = 0.2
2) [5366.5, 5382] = -0.6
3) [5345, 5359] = -0.4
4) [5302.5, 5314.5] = -0.2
